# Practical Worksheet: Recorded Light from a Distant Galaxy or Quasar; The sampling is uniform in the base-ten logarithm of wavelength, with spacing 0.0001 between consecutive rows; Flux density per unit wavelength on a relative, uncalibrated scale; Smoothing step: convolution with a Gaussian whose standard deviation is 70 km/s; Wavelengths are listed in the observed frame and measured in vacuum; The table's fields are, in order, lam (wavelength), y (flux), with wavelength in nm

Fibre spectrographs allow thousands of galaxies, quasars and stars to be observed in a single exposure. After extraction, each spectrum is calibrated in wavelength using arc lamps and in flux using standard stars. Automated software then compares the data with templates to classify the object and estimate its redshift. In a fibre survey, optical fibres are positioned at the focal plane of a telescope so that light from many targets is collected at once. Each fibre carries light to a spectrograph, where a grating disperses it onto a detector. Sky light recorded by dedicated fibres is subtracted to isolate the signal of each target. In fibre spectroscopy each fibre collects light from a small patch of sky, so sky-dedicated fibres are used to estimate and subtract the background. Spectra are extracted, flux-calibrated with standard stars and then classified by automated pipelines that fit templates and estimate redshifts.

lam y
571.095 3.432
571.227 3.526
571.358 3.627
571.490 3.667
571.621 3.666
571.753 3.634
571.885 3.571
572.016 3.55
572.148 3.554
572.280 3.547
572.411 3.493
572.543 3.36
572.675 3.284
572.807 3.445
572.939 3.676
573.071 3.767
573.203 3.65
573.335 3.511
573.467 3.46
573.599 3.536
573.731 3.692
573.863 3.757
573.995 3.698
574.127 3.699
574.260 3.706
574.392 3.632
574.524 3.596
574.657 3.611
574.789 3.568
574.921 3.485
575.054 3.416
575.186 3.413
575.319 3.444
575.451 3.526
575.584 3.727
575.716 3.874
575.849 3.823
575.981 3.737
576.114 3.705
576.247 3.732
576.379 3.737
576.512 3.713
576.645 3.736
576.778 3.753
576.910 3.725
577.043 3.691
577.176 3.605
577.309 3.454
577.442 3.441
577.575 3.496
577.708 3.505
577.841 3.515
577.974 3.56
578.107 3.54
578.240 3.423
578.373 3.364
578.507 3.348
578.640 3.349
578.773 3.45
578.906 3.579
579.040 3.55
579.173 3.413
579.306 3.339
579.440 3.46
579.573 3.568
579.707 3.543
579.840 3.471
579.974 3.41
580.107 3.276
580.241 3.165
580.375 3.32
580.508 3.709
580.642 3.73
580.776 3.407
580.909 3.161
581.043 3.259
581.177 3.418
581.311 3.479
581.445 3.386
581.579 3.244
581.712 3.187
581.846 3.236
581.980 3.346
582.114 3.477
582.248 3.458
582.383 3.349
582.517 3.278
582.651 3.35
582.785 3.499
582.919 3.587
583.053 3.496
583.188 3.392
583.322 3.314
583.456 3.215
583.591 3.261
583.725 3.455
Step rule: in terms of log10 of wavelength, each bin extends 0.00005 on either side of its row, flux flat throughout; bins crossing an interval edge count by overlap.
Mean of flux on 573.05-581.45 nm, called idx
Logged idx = 3.54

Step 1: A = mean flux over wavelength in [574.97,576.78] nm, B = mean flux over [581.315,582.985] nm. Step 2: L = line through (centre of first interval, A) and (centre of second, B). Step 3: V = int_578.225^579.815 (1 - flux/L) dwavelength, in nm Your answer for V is 0.03 nm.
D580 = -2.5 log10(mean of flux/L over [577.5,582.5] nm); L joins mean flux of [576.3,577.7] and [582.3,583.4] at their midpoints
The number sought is 0.031 mag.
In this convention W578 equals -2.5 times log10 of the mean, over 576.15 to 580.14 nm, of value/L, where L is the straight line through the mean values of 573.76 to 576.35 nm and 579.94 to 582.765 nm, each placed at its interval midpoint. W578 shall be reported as -0.01 mag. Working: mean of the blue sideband 3.64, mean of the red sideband 3.37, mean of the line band 3.53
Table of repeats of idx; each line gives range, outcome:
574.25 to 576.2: 3.62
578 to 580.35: 3.43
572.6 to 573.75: 3.55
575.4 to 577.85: 3.66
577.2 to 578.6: 3.47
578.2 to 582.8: 3.4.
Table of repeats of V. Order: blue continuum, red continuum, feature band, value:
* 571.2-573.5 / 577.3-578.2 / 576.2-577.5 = -0.054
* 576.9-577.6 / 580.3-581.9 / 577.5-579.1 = 0.017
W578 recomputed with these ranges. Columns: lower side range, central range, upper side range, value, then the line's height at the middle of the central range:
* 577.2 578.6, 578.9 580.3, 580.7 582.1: -0.01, 3.4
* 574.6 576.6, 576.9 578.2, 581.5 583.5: 0.01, 3.56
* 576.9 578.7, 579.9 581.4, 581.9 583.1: 0.02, 3.45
